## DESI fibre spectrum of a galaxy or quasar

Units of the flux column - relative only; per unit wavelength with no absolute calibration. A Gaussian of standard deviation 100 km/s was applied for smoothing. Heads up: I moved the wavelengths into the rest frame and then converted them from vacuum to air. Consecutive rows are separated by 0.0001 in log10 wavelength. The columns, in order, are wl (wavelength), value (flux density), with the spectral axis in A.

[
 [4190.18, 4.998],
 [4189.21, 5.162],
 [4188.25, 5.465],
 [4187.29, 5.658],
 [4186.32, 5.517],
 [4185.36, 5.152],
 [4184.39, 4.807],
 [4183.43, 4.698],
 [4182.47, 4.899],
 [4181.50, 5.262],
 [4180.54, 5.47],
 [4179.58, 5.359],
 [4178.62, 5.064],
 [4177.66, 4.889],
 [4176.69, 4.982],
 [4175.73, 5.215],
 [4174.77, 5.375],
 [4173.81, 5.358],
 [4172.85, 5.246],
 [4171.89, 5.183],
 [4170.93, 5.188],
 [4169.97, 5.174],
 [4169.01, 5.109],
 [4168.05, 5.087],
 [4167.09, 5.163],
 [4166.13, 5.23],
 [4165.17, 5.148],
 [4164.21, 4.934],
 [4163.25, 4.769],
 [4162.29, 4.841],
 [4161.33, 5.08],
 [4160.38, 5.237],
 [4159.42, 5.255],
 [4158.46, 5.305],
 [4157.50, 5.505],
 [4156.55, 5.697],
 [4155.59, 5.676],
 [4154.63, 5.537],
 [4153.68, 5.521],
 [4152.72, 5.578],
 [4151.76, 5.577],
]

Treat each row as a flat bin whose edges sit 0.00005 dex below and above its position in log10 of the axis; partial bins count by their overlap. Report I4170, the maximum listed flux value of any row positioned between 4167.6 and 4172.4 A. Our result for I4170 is 5.188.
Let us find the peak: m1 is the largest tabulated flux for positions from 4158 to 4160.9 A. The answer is 5.305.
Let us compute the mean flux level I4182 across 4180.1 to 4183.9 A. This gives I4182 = 5.08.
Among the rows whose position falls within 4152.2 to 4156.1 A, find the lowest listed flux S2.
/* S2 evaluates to 5.521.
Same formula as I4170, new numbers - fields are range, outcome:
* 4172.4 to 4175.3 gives 5.375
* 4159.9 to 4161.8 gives 5.237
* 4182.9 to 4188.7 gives 5.658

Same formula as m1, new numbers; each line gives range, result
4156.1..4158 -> 5.697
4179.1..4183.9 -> 5.47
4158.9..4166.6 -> 5.255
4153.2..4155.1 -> 5.537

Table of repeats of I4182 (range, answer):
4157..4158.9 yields 5.42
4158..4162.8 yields 5.14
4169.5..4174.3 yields 5.23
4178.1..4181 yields 5.3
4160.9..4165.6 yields 4.95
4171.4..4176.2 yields 5.28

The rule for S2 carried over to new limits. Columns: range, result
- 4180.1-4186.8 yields 4.698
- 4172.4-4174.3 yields 5.246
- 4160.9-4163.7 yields 4.769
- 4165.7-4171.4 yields 5.087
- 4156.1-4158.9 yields 5.305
